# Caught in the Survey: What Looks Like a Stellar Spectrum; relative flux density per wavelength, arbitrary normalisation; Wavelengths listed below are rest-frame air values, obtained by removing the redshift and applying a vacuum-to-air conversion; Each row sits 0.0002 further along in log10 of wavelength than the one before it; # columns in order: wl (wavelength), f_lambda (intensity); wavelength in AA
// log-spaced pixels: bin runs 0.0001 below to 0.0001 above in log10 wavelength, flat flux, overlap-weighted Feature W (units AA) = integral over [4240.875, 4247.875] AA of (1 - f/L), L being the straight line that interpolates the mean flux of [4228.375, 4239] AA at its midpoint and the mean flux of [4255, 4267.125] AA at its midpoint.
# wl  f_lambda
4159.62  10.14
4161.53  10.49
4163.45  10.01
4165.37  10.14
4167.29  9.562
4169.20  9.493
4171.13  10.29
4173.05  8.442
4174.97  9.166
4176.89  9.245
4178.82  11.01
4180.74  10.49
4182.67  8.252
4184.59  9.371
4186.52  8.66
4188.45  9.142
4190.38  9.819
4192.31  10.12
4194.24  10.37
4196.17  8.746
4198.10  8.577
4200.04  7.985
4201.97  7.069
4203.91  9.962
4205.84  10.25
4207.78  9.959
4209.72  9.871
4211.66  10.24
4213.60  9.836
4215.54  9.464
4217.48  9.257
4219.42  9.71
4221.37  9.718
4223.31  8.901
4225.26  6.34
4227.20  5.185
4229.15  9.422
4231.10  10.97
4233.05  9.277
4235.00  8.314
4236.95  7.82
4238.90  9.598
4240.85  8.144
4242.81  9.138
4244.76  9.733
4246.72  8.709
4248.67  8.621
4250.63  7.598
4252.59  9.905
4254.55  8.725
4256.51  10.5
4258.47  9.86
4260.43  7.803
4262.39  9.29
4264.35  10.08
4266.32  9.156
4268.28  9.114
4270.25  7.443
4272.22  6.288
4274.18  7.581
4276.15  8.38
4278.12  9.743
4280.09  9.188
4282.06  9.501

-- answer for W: 0.19 AA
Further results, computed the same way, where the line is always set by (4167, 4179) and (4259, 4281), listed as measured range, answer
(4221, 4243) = 1.0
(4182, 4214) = -0.1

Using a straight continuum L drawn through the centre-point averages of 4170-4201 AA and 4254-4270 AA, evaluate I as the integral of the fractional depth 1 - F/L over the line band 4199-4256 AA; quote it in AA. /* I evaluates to 2.0 AA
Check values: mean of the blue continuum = 9.35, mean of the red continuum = 9.25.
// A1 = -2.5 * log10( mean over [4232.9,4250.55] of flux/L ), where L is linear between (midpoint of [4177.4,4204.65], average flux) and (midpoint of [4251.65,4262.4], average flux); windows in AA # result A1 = 0.07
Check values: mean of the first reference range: 9.25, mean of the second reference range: 9.35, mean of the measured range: 8.73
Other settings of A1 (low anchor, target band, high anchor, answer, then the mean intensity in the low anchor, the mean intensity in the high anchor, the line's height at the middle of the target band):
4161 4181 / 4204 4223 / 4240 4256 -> -0.056 mag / 9.81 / 8.87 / 9.29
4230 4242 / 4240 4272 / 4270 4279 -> -0.061 mag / 9.02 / 7.91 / 8.44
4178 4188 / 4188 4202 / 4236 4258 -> 0.037 mag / 9.52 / 8.98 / 9.42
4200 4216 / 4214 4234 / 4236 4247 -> 0.041 mag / 9.49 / 8.87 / 9.19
